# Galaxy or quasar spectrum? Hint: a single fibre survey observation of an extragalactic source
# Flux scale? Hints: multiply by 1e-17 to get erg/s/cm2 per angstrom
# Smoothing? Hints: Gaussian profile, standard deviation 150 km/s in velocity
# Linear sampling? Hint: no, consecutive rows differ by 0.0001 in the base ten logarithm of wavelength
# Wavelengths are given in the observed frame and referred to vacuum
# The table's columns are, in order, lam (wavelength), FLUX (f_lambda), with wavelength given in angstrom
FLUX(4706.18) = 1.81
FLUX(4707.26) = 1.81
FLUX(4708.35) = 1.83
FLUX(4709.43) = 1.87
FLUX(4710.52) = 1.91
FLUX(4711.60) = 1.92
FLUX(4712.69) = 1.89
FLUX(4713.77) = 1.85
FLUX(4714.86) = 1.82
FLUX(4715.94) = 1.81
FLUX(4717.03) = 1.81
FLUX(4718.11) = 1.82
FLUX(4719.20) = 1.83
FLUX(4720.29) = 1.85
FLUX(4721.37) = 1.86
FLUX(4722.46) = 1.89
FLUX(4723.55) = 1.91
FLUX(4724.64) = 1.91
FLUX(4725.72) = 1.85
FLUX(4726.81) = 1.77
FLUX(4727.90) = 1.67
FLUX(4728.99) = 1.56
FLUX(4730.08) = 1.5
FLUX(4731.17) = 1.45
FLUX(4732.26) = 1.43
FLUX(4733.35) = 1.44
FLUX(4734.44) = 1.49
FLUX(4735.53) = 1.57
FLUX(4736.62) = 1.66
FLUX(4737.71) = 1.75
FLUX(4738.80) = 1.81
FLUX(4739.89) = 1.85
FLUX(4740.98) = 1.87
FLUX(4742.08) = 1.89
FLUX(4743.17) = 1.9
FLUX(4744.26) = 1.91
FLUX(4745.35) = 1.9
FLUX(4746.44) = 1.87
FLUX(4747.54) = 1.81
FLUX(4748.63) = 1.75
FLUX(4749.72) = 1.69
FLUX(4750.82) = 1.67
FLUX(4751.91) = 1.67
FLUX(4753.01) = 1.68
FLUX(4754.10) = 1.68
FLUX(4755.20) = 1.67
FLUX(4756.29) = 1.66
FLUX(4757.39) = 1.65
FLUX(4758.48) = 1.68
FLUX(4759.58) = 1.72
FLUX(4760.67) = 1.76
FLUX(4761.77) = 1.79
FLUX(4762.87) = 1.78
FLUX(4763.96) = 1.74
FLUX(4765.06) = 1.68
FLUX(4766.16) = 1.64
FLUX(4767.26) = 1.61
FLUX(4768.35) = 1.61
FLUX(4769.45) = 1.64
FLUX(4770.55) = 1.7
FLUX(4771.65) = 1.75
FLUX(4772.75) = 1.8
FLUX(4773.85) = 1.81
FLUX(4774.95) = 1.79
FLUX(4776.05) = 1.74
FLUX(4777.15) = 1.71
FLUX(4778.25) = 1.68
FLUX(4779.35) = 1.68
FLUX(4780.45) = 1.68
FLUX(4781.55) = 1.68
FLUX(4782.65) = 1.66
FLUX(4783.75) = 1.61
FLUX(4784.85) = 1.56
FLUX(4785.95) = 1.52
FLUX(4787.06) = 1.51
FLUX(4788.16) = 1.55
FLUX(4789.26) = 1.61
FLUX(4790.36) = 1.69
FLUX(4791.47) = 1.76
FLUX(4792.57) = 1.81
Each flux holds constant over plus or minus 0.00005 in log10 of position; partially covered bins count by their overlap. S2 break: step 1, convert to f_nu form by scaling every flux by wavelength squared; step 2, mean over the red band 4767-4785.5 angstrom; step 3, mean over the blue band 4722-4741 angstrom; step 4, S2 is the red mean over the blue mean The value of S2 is 1.02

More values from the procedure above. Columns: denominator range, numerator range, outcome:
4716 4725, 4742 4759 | 0.96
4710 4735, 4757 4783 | 1.00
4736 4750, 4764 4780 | 0.95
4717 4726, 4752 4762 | 0.92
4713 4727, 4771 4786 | 0.94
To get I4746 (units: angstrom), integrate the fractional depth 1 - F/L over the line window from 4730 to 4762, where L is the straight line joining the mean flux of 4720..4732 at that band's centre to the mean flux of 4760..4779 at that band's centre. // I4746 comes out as 0.4 angstrom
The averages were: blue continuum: 1.74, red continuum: 1.72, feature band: 1.71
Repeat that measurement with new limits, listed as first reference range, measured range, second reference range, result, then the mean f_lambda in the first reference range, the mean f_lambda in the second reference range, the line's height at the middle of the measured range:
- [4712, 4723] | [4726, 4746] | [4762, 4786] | 1.1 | 1.84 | 1.69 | 1.79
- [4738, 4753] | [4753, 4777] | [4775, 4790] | 0.1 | 1.81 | 1.64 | 1.72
